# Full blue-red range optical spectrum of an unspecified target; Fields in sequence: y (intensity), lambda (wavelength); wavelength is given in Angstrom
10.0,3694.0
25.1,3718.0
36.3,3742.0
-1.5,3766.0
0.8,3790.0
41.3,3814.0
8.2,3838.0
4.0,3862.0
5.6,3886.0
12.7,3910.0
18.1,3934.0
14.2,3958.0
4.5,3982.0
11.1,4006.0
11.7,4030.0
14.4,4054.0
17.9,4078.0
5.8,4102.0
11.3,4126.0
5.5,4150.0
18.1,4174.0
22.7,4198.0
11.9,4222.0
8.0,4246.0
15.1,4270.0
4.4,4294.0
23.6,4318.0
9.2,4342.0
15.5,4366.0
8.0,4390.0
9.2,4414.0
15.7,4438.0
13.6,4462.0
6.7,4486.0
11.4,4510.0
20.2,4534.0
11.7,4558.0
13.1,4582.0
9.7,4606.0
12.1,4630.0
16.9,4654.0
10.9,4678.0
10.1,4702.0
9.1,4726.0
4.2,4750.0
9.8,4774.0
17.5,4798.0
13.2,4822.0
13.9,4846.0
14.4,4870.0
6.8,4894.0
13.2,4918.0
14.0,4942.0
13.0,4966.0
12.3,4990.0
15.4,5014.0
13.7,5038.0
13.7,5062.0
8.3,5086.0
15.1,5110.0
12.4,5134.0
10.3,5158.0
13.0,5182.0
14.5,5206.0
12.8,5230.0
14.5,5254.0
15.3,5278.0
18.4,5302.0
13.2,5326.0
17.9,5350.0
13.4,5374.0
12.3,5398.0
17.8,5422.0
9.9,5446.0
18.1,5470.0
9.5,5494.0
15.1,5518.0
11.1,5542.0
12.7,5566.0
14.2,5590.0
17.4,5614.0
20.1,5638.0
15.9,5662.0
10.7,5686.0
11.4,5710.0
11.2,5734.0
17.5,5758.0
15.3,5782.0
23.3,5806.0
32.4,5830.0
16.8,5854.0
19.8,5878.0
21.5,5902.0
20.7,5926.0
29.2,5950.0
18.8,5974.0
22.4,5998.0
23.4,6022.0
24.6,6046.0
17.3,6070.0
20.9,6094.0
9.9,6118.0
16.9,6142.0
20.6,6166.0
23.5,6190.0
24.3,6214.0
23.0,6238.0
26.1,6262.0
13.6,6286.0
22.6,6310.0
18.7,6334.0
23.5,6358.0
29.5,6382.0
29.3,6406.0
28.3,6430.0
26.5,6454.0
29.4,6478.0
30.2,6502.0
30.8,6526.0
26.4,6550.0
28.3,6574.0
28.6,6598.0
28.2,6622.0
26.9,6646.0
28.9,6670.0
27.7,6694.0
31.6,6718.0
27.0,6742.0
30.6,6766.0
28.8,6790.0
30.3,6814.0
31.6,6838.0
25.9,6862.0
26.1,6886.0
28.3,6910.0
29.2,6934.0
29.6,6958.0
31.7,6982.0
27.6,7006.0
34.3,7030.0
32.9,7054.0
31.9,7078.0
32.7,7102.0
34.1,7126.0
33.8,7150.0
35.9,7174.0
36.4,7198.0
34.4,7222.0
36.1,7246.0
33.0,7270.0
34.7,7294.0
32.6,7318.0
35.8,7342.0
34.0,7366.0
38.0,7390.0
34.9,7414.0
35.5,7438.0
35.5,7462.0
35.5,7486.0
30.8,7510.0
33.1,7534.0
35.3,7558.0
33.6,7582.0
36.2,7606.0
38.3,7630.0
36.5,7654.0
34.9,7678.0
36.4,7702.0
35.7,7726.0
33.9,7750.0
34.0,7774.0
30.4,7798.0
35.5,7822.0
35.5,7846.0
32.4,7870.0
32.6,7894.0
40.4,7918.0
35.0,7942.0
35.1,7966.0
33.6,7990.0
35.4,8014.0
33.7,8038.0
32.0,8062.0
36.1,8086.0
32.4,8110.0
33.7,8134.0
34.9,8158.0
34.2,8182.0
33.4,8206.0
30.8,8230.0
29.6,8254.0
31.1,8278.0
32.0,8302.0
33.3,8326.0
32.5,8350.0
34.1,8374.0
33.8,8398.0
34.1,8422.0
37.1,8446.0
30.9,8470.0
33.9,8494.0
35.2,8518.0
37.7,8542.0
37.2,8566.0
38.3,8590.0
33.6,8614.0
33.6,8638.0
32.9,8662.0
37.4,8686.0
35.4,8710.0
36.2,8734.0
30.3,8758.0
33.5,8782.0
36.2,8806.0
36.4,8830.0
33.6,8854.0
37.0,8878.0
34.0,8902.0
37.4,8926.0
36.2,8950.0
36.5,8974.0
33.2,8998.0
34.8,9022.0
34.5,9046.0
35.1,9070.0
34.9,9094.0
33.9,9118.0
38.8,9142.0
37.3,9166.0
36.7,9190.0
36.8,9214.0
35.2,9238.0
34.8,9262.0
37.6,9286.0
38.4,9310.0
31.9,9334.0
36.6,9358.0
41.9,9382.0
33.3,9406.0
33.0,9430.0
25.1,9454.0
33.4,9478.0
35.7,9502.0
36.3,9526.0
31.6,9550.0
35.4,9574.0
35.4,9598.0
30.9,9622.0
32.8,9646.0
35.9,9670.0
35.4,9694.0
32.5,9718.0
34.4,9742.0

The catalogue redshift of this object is 0.597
